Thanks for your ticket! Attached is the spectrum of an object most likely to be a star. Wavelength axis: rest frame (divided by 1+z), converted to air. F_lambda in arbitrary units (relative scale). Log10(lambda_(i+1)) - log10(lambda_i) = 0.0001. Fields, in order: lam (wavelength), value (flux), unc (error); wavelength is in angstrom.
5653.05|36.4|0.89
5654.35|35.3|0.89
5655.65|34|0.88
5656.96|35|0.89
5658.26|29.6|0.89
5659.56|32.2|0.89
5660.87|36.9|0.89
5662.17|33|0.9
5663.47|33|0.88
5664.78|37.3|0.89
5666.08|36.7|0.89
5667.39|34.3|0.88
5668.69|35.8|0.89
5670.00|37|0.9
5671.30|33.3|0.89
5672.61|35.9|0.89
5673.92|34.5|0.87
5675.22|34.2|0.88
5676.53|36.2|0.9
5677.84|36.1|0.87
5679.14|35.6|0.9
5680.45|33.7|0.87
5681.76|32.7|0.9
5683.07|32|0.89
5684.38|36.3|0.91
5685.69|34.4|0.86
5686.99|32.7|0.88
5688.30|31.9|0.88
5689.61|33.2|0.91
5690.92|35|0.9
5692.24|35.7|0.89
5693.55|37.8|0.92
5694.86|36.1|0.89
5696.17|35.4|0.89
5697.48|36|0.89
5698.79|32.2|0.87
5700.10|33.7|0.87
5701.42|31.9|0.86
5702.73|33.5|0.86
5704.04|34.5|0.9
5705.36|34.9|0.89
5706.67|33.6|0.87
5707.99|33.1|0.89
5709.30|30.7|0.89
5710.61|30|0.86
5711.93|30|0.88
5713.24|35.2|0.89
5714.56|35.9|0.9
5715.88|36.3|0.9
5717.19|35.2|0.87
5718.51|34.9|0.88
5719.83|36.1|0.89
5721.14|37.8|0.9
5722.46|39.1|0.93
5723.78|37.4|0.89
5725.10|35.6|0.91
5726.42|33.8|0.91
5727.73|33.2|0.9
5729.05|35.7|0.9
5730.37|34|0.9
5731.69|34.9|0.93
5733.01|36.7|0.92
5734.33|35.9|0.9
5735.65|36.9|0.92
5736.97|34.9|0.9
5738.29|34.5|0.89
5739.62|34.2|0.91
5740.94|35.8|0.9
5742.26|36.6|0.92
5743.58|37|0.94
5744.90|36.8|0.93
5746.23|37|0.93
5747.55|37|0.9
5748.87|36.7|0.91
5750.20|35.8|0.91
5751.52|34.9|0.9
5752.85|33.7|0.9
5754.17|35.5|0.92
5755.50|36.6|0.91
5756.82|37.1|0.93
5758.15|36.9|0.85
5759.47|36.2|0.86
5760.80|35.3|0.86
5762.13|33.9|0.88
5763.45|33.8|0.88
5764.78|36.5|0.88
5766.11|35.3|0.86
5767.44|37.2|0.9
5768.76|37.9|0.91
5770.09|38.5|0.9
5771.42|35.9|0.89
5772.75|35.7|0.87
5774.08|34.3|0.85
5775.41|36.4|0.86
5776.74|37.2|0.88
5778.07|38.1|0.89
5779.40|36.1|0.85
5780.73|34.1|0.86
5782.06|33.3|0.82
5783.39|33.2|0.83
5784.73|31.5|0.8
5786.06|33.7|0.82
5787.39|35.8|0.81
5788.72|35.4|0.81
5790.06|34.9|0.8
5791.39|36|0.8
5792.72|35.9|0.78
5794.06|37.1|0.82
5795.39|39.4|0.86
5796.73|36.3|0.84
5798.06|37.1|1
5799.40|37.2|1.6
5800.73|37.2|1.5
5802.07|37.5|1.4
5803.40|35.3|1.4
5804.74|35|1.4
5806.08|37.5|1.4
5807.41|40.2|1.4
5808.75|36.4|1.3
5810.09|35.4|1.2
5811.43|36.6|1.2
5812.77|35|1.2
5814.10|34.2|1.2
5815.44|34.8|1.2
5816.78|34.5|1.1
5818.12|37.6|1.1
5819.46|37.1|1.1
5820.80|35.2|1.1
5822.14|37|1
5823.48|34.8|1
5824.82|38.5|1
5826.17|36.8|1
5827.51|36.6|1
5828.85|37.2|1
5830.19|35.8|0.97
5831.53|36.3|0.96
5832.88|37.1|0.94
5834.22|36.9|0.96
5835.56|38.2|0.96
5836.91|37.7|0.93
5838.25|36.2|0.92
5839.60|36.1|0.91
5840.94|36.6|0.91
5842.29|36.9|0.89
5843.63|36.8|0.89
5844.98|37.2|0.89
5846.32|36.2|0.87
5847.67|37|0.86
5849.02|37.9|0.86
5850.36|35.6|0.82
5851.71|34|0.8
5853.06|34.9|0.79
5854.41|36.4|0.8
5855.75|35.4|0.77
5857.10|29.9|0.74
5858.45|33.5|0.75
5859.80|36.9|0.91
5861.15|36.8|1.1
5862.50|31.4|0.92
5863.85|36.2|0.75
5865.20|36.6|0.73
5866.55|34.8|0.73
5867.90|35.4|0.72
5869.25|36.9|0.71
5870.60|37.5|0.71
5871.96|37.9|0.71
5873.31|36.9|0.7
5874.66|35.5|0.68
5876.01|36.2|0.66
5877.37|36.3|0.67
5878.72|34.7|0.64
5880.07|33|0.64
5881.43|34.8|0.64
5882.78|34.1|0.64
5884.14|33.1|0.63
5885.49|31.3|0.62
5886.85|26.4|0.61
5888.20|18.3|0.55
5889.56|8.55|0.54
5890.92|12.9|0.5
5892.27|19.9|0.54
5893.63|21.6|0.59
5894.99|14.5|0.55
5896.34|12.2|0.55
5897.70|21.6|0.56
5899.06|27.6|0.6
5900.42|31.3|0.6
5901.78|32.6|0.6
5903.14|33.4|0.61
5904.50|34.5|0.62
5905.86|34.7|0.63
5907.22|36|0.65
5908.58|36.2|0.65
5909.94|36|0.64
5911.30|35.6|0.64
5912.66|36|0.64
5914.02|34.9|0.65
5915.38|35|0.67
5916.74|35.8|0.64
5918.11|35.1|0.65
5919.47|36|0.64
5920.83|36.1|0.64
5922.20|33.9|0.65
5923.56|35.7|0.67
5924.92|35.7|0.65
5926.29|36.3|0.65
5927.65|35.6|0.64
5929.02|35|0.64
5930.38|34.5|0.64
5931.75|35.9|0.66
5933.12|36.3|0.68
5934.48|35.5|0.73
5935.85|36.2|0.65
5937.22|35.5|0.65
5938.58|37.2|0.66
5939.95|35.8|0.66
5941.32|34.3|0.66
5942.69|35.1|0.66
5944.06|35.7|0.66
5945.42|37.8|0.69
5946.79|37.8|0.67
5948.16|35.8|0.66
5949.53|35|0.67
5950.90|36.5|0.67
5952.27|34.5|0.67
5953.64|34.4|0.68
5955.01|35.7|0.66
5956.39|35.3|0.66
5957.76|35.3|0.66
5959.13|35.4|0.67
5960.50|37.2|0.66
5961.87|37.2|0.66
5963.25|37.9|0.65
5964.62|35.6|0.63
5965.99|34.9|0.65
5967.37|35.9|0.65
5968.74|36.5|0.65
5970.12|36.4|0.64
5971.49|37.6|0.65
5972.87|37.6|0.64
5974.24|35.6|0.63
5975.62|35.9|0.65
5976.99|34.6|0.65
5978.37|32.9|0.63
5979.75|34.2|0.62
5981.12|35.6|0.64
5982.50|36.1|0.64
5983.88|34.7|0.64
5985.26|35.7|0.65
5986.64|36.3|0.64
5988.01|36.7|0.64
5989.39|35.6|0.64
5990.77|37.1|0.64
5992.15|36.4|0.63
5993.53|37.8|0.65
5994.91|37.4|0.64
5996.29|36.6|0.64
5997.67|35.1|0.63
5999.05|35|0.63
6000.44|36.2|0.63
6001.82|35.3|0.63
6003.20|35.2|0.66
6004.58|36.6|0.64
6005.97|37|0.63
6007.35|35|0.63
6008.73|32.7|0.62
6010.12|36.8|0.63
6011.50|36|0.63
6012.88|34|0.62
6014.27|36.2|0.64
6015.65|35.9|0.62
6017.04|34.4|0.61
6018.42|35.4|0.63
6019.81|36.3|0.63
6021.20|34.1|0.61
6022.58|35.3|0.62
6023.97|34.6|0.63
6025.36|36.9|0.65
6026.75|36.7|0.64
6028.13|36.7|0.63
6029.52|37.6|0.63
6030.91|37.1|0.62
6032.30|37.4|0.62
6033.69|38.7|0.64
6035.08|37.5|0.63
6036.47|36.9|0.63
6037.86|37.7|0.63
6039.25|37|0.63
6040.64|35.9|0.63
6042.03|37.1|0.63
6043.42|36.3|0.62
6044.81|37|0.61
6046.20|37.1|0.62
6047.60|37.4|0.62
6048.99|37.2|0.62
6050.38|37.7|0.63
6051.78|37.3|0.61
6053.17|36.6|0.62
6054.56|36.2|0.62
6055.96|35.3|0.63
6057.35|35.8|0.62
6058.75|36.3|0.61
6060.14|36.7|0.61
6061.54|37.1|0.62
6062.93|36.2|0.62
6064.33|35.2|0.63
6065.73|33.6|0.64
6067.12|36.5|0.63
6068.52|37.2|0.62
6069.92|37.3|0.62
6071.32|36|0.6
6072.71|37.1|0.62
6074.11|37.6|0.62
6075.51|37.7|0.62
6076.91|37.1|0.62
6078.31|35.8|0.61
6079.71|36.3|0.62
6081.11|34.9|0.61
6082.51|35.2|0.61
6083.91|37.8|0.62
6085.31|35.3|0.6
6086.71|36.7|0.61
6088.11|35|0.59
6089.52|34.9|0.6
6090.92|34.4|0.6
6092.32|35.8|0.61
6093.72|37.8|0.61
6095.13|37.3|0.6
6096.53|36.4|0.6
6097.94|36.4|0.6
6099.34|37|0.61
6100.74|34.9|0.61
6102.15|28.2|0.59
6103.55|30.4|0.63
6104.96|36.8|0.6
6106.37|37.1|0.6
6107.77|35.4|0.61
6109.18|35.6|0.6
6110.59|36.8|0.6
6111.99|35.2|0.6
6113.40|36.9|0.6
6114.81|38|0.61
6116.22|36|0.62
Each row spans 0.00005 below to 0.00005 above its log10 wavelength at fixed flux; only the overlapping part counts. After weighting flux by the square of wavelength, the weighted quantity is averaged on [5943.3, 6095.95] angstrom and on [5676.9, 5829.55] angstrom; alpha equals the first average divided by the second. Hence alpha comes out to 1.12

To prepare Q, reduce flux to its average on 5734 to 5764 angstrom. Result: 35.8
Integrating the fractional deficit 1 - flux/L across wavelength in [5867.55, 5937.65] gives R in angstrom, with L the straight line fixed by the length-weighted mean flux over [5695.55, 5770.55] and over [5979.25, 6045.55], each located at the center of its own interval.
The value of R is 7.5 angstrom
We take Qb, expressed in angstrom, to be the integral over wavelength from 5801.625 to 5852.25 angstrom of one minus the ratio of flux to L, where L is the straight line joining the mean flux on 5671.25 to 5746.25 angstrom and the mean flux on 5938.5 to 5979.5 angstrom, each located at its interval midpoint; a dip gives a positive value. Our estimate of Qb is -1.67 angstrom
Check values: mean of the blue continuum 34.8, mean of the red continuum 35.9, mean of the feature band 36.5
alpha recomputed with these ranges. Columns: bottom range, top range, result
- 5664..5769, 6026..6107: 1.16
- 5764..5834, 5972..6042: 1.07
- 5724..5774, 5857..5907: 0.89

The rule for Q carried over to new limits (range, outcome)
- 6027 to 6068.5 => 36.7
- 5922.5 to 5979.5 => 35.8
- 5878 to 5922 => 29.6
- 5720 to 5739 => 35.7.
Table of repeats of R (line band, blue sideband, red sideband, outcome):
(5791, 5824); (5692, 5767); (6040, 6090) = -0.88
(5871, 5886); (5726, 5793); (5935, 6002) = 0.34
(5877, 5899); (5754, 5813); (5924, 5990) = 6.99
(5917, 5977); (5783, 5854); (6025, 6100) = 0.92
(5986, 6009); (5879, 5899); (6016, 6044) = -1.81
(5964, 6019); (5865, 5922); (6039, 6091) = -2.66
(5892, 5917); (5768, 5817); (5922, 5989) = 4.05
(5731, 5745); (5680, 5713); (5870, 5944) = -1.02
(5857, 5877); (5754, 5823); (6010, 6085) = 0.26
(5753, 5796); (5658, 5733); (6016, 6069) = -0.91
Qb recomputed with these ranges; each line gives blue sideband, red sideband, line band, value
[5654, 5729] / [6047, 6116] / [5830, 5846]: -0.8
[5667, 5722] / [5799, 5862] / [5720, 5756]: -0.9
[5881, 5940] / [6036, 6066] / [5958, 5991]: -2.3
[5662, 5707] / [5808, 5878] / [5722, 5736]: -0.3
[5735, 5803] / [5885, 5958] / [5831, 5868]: -2.1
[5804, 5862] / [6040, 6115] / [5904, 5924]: 0.4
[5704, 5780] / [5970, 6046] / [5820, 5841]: -0.6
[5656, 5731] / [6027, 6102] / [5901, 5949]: 0.3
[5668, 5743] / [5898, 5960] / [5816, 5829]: -0.6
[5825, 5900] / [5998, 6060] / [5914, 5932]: -0.8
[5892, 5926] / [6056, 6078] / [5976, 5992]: -0.8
